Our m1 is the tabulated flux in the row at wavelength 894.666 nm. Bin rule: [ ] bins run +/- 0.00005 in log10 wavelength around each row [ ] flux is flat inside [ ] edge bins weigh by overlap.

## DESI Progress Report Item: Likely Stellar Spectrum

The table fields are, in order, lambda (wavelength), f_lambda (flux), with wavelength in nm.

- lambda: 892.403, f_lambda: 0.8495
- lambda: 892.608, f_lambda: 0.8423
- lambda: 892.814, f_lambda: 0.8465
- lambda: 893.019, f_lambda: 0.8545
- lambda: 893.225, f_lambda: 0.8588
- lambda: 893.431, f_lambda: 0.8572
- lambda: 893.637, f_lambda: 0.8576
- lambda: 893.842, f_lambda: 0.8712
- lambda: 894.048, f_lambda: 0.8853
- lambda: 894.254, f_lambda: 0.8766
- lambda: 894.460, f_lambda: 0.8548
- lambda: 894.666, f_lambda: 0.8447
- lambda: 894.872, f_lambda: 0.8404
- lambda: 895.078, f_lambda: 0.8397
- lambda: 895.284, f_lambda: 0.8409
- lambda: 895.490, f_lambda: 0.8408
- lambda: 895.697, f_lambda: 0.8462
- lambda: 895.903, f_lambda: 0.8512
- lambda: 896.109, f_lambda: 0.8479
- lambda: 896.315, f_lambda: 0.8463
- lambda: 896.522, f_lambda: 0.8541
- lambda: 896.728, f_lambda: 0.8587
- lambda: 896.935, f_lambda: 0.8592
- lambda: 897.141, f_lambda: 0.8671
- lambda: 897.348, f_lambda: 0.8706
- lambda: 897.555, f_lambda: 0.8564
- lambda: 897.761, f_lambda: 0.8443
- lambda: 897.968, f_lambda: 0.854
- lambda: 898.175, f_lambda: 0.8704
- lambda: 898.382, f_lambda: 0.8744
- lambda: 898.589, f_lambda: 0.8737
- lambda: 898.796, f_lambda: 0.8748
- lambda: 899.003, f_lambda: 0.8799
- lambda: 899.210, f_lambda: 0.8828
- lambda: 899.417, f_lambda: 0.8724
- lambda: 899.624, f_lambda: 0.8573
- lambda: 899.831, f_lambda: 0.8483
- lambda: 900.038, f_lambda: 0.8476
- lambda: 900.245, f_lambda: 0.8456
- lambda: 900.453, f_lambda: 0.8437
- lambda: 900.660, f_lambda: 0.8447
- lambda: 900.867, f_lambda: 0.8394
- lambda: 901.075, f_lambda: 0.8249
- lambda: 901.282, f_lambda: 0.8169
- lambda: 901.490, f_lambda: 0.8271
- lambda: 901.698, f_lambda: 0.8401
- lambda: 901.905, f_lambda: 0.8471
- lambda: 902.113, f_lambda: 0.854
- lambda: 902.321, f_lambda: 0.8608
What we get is 0.8447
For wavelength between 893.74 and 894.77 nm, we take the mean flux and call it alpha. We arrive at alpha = 0.866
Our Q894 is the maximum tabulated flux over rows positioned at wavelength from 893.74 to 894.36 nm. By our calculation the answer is 0.8853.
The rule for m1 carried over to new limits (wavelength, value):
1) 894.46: 0.8548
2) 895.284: 0.8409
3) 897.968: 0.854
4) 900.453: 0.8437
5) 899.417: 0.8724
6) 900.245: 0.8456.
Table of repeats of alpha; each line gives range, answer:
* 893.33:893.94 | 0.863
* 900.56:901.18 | 0.837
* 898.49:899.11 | 0.876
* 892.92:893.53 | 0.856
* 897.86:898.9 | 0.869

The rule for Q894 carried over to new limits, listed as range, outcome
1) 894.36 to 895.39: 0.8548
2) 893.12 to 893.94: 0.8712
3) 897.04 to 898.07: 0.8706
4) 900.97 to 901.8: 0.8401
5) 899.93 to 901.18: 0.8476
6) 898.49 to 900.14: 0.8828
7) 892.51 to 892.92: 0.8465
